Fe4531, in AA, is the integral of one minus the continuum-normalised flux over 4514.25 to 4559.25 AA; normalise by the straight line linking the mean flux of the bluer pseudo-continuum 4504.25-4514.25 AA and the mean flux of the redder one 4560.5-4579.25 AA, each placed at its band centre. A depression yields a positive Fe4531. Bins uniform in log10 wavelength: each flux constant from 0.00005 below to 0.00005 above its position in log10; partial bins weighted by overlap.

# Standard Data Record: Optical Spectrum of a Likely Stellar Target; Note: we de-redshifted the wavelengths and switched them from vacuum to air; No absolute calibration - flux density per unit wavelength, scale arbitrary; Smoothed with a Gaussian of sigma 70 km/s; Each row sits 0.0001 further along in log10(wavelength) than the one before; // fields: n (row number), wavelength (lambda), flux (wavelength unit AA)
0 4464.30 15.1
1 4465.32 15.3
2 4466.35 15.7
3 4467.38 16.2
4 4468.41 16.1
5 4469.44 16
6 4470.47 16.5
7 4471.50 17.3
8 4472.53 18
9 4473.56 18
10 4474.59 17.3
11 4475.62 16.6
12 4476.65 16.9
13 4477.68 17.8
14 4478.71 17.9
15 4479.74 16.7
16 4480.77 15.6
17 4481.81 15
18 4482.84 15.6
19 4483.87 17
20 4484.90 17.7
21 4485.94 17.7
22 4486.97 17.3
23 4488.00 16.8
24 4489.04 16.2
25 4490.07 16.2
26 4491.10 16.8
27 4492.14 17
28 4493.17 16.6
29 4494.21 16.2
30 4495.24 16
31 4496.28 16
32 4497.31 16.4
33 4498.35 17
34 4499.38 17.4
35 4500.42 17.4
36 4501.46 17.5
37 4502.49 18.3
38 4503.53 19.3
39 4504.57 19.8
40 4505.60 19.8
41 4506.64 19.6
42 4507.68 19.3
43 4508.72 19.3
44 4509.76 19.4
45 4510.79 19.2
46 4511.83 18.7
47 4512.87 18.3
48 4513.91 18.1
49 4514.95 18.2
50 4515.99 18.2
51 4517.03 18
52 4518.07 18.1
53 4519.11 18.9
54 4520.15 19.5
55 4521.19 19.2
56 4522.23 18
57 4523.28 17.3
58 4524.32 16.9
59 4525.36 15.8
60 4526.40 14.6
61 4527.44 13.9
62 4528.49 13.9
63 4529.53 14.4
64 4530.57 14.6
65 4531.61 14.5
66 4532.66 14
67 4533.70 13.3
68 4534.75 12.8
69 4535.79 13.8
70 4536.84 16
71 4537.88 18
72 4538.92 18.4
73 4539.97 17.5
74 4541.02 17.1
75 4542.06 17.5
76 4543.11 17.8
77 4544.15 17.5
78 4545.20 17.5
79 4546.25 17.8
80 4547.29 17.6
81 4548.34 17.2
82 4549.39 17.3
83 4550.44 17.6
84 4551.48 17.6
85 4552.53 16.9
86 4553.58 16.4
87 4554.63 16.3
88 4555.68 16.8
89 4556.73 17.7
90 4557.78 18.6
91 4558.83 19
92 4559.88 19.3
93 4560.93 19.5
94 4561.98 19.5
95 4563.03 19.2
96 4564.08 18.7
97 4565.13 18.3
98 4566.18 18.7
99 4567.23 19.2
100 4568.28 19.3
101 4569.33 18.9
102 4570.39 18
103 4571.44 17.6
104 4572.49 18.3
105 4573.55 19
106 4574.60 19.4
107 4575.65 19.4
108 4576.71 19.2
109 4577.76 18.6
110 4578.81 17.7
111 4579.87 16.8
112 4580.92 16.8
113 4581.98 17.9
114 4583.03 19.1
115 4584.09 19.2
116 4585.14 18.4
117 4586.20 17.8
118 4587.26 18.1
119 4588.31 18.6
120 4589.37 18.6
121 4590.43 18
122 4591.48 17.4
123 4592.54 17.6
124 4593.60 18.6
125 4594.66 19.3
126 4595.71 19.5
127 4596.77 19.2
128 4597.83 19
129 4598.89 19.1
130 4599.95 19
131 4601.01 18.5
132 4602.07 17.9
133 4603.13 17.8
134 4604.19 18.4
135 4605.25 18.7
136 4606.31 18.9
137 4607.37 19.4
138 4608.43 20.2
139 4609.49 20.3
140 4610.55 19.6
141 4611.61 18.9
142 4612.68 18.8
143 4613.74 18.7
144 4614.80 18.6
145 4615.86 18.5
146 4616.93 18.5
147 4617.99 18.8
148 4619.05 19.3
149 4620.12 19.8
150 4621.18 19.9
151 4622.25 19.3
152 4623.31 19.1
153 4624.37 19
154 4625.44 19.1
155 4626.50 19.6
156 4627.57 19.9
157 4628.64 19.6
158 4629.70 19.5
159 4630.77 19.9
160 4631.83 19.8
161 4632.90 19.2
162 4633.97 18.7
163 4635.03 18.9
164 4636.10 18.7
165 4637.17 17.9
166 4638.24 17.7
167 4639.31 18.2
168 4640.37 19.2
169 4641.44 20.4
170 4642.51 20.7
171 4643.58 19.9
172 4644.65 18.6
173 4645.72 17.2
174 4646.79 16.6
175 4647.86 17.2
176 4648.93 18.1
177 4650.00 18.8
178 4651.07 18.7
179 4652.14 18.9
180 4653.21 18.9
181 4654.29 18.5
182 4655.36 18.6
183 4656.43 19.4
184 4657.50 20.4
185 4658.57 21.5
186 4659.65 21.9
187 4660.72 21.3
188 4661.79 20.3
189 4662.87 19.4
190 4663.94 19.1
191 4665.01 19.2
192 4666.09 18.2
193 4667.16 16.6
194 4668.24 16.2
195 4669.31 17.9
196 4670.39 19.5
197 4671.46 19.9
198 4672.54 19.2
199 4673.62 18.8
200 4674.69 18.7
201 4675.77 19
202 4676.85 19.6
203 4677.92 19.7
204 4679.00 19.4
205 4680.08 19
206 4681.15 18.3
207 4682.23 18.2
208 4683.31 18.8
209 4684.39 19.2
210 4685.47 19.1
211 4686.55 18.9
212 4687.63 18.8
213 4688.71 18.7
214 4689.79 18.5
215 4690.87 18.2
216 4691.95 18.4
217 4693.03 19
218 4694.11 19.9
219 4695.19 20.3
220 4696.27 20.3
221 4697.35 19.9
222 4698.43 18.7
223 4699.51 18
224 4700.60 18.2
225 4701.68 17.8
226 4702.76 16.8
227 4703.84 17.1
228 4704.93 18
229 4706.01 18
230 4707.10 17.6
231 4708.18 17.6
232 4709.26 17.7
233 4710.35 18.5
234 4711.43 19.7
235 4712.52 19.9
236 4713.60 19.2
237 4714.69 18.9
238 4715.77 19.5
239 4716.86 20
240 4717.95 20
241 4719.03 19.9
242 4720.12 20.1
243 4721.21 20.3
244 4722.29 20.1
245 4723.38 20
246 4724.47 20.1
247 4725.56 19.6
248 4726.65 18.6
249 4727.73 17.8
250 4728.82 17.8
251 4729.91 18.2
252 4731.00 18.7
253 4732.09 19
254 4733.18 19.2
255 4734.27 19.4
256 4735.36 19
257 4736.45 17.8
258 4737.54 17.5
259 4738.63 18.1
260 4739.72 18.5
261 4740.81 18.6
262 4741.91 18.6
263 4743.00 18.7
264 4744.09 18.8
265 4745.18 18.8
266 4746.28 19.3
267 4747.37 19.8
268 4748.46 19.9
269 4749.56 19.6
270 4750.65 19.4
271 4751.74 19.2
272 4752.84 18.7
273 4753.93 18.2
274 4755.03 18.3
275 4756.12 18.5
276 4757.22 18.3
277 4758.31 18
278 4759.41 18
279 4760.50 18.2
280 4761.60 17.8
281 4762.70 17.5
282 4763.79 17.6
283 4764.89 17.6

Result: 5.2 AA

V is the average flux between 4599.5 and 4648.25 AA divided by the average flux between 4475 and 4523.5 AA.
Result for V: 1.07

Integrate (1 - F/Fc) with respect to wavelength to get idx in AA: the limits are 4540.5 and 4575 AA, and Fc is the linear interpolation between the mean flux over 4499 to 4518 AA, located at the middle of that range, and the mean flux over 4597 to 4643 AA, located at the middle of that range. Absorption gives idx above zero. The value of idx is 1.38 AA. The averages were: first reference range 18.6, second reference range 19.1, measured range 18.1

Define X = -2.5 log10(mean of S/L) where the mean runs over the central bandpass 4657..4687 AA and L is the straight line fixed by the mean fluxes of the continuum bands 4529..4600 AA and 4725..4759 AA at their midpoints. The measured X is -0.05 mag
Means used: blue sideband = 17.8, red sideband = 18.7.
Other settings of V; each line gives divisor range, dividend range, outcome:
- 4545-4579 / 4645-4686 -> 1.04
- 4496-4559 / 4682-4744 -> 1.09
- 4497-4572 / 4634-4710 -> 1.07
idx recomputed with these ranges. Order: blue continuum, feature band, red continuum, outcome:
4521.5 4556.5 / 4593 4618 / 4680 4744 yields -2.4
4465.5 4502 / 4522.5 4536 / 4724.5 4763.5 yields 1.9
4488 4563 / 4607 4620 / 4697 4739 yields -0.9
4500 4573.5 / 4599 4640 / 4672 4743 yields -1.8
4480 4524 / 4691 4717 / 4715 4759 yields 0.2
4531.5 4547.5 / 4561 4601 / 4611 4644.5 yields -2.1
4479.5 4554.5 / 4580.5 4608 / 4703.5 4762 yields -1.3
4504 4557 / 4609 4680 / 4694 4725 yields -2.8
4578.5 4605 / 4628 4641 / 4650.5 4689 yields -0.1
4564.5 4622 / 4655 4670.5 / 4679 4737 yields -0.4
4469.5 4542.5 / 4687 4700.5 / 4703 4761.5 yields -0.4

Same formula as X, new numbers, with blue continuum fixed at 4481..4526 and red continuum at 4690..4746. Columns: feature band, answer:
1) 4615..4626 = -0.05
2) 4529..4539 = 0.20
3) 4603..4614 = -0.05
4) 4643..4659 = -0.02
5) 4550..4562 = 0.01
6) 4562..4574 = -0.04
